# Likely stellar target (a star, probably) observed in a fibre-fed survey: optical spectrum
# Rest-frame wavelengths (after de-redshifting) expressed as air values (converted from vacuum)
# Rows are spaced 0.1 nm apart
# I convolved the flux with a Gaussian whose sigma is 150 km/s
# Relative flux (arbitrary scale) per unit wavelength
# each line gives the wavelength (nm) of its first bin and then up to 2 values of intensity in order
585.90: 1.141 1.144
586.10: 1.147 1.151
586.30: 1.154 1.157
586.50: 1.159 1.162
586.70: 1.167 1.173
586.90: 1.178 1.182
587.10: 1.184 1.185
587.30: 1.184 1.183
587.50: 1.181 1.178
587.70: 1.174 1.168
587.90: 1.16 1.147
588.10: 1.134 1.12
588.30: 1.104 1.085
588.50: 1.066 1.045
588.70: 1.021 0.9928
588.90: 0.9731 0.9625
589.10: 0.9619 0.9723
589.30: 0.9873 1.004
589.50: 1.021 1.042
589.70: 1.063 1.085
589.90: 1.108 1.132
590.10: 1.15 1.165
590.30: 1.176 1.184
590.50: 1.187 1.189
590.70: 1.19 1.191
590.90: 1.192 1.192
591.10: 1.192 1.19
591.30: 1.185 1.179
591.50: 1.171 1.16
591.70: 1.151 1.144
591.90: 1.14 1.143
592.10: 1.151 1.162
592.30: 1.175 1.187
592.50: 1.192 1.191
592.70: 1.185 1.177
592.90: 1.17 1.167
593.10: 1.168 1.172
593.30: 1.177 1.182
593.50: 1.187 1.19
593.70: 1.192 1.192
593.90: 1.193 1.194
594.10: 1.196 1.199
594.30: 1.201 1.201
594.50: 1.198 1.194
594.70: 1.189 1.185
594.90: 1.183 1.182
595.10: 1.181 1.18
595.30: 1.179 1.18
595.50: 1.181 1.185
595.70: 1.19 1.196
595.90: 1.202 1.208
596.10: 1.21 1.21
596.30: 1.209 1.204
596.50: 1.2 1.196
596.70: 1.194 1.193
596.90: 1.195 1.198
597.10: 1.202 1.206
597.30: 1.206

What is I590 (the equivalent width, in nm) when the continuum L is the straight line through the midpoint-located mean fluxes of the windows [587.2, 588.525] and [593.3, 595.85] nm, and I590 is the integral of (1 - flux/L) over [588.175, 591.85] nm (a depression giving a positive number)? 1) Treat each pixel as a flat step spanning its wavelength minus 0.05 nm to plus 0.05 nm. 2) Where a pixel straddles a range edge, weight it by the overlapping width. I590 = 0.175 nm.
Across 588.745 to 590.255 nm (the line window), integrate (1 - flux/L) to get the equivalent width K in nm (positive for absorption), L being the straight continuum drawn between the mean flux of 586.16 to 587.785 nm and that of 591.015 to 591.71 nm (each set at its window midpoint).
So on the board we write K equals 0.17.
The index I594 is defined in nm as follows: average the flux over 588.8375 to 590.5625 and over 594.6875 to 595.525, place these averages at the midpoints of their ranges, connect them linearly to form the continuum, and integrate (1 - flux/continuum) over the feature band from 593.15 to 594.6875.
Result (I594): -0.05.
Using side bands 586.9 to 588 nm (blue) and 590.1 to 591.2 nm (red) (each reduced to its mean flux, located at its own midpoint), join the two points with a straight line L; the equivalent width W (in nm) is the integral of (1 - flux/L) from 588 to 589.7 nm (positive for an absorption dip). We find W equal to 0.21 nm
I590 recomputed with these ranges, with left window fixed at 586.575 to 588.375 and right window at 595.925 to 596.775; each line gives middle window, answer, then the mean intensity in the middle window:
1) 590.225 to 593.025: 0.02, 1.18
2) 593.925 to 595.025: 0.00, 1.19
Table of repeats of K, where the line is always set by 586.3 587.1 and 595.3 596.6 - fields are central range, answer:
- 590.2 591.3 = -0.01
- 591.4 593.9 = 0.03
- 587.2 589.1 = 0.11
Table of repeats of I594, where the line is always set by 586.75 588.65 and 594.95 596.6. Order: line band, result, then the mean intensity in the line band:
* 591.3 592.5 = 0.01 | 1.16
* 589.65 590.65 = 0.02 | 1.14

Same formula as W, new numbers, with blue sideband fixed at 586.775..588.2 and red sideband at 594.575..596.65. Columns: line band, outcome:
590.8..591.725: 0.00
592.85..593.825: 0.01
